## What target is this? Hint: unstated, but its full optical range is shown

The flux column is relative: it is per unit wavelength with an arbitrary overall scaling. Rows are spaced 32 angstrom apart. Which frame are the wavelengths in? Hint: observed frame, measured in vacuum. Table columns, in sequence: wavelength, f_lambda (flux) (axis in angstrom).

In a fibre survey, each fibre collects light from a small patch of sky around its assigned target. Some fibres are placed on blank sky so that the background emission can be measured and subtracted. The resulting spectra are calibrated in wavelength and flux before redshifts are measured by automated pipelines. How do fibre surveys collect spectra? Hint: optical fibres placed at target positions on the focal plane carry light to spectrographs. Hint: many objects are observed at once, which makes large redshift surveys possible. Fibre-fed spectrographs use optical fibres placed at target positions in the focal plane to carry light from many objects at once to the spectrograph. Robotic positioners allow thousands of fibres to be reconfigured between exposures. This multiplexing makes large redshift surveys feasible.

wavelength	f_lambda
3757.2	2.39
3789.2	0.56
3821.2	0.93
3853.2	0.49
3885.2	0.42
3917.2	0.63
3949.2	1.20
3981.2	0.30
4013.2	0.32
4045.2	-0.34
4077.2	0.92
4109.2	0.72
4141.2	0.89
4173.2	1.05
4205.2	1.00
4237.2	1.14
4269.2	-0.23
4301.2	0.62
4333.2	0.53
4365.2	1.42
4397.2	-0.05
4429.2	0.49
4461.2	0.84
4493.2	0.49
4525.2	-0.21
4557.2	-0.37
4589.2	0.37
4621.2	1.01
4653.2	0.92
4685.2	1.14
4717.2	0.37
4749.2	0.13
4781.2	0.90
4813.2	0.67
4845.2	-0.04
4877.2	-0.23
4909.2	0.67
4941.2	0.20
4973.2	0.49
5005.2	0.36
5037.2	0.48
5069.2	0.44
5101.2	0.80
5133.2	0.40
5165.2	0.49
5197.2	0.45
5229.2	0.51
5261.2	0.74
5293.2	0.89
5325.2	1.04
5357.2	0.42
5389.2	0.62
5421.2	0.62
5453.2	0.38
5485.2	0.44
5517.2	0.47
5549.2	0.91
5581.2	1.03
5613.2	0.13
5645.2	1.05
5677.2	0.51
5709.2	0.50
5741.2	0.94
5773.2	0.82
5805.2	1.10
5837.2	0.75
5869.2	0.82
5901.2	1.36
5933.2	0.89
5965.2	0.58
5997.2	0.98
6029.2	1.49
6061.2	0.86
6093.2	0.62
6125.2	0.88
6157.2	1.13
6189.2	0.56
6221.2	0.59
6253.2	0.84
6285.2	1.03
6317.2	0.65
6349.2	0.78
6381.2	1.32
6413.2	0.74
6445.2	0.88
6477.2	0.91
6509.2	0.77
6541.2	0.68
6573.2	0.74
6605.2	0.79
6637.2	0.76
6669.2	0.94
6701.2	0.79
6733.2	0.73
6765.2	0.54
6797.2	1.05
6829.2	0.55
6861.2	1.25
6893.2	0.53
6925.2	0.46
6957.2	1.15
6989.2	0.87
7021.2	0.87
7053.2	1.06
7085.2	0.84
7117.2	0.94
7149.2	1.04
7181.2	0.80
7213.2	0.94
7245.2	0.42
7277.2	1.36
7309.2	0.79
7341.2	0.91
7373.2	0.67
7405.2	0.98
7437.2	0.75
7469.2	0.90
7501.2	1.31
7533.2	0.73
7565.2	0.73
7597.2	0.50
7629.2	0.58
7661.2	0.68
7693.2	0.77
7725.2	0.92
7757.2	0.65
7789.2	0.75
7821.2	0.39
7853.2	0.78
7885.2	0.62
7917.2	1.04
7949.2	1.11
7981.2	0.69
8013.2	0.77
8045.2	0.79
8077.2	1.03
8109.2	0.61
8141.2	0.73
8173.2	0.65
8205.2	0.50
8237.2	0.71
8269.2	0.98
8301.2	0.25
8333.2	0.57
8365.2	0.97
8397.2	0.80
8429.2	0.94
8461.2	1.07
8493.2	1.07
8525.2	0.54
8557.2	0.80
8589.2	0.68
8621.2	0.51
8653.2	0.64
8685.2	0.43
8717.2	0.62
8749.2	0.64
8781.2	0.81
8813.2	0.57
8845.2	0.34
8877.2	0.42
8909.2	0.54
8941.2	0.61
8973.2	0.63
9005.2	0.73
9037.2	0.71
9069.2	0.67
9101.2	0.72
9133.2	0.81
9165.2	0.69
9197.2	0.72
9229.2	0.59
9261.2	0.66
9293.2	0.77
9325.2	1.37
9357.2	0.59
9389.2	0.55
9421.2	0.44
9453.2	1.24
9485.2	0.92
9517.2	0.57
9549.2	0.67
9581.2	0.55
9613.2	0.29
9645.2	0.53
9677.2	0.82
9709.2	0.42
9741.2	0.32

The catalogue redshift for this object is 0.261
